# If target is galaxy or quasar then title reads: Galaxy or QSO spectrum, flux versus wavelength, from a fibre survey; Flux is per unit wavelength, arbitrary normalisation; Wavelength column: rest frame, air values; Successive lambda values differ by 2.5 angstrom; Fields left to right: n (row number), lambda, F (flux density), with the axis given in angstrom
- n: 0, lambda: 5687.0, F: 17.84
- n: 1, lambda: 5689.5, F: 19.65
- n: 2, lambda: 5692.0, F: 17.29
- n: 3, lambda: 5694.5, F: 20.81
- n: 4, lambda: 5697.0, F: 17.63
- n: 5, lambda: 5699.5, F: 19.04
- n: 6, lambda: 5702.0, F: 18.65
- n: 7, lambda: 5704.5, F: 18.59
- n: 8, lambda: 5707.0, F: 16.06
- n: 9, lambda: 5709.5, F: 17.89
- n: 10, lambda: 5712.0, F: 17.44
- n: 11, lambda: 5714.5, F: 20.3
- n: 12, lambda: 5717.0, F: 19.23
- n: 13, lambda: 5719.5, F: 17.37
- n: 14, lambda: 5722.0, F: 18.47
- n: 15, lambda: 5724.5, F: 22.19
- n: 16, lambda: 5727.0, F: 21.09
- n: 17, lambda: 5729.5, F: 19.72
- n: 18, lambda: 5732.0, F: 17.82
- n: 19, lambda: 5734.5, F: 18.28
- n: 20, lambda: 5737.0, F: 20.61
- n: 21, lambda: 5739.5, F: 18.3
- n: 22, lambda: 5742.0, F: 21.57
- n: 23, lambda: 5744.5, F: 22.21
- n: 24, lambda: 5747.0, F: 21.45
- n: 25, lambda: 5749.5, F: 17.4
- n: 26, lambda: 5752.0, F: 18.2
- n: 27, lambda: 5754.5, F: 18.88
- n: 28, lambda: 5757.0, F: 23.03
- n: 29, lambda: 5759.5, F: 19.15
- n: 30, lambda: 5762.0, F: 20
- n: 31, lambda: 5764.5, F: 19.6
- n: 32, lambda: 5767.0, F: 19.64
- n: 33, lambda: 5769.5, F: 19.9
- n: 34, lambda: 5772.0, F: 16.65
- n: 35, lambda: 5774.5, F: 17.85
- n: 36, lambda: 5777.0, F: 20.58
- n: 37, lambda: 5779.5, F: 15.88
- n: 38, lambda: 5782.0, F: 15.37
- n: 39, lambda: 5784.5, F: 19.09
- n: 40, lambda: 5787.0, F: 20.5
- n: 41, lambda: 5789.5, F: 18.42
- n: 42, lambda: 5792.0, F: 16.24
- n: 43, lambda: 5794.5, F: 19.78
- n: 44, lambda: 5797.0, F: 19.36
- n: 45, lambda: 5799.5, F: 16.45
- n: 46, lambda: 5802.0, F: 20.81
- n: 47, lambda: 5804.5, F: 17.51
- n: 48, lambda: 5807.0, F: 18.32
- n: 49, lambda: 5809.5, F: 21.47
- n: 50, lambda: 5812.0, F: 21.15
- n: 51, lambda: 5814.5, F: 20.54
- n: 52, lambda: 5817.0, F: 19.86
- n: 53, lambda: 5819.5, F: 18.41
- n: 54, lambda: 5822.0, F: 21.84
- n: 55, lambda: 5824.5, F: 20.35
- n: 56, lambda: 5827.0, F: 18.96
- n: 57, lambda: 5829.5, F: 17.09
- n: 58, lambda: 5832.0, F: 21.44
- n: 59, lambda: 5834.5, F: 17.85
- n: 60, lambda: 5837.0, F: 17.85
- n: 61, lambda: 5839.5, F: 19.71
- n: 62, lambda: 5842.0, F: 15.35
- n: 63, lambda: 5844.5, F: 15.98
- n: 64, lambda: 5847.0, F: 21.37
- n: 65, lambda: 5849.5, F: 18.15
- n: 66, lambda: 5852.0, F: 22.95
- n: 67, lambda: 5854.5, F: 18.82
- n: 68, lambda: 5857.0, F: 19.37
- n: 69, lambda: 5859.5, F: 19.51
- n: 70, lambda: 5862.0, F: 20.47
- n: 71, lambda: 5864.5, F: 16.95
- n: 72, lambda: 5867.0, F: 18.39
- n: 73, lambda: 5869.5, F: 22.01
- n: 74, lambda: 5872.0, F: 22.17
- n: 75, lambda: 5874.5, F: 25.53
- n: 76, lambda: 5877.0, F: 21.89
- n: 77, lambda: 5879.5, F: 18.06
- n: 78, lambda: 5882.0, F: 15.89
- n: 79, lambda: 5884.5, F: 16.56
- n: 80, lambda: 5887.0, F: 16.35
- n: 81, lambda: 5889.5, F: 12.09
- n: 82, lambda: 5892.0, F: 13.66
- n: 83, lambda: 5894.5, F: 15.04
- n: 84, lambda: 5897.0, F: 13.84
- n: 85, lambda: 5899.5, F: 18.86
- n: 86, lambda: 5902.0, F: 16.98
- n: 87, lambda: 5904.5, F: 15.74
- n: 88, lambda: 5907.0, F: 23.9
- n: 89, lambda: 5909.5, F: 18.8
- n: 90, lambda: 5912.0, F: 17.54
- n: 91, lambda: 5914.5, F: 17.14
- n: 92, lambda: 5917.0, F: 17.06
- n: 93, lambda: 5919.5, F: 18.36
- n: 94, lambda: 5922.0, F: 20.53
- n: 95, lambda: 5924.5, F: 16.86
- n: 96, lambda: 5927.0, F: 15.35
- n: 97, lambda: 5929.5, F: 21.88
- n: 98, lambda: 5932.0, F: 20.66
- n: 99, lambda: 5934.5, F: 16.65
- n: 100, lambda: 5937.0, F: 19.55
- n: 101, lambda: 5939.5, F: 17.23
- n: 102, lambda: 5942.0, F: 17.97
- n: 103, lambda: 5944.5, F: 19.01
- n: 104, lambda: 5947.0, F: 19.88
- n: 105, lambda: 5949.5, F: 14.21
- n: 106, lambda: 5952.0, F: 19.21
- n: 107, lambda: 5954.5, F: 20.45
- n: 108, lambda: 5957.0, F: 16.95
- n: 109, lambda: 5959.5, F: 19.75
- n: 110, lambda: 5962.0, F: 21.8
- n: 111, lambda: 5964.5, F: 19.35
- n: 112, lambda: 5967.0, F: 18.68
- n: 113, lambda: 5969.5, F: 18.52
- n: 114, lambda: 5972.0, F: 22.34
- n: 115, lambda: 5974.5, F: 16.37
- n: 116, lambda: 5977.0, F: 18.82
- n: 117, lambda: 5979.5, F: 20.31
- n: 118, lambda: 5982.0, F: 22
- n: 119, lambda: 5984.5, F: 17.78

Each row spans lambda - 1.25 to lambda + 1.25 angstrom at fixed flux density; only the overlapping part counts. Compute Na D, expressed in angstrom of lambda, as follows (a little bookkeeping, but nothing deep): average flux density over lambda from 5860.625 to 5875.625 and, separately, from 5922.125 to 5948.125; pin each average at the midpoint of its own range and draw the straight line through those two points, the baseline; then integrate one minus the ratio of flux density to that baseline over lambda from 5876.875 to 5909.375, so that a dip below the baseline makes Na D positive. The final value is 5.32 angstrom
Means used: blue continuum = 20.9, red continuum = 18.6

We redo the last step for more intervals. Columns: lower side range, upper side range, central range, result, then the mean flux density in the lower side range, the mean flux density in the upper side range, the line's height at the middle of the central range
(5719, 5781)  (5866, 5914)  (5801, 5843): -1.36 angstrom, 19.4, 18.1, 18.7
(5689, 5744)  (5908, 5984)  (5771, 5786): 1.05 angstrom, 19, 18.8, 19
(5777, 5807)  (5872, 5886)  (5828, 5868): 0.80 angstrom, 18.2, 19.8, 19.2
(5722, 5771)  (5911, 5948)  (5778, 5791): 1.13 angstrom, 19.9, 18.4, 19.6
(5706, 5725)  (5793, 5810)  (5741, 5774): -1.83 angstrom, 18.5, 19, 18.7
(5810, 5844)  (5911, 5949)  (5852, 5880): -2.35 angstrom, 19.2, 18.3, 18.9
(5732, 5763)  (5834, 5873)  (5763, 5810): 2.48 angstrom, 19.8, 19.2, 19.6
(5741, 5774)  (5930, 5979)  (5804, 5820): -0.20 angstrom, 19.8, 18.9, 19.5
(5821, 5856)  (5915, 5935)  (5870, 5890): -0.16 angstrom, 19.1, 18.4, 18.8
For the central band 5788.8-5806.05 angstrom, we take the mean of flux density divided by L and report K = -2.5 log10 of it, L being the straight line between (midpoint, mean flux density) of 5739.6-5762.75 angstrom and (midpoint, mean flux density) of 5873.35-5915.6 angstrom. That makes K 0.05 mag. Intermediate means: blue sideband 20.1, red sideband 17.5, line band 18.4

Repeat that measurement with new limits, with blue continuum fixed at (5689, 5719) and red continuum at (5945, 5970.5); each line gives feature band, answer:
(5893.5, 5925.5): 0.06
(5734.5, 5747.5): -0.11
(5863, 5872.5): -0.05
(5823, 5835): -0.03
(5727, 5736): -0.03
